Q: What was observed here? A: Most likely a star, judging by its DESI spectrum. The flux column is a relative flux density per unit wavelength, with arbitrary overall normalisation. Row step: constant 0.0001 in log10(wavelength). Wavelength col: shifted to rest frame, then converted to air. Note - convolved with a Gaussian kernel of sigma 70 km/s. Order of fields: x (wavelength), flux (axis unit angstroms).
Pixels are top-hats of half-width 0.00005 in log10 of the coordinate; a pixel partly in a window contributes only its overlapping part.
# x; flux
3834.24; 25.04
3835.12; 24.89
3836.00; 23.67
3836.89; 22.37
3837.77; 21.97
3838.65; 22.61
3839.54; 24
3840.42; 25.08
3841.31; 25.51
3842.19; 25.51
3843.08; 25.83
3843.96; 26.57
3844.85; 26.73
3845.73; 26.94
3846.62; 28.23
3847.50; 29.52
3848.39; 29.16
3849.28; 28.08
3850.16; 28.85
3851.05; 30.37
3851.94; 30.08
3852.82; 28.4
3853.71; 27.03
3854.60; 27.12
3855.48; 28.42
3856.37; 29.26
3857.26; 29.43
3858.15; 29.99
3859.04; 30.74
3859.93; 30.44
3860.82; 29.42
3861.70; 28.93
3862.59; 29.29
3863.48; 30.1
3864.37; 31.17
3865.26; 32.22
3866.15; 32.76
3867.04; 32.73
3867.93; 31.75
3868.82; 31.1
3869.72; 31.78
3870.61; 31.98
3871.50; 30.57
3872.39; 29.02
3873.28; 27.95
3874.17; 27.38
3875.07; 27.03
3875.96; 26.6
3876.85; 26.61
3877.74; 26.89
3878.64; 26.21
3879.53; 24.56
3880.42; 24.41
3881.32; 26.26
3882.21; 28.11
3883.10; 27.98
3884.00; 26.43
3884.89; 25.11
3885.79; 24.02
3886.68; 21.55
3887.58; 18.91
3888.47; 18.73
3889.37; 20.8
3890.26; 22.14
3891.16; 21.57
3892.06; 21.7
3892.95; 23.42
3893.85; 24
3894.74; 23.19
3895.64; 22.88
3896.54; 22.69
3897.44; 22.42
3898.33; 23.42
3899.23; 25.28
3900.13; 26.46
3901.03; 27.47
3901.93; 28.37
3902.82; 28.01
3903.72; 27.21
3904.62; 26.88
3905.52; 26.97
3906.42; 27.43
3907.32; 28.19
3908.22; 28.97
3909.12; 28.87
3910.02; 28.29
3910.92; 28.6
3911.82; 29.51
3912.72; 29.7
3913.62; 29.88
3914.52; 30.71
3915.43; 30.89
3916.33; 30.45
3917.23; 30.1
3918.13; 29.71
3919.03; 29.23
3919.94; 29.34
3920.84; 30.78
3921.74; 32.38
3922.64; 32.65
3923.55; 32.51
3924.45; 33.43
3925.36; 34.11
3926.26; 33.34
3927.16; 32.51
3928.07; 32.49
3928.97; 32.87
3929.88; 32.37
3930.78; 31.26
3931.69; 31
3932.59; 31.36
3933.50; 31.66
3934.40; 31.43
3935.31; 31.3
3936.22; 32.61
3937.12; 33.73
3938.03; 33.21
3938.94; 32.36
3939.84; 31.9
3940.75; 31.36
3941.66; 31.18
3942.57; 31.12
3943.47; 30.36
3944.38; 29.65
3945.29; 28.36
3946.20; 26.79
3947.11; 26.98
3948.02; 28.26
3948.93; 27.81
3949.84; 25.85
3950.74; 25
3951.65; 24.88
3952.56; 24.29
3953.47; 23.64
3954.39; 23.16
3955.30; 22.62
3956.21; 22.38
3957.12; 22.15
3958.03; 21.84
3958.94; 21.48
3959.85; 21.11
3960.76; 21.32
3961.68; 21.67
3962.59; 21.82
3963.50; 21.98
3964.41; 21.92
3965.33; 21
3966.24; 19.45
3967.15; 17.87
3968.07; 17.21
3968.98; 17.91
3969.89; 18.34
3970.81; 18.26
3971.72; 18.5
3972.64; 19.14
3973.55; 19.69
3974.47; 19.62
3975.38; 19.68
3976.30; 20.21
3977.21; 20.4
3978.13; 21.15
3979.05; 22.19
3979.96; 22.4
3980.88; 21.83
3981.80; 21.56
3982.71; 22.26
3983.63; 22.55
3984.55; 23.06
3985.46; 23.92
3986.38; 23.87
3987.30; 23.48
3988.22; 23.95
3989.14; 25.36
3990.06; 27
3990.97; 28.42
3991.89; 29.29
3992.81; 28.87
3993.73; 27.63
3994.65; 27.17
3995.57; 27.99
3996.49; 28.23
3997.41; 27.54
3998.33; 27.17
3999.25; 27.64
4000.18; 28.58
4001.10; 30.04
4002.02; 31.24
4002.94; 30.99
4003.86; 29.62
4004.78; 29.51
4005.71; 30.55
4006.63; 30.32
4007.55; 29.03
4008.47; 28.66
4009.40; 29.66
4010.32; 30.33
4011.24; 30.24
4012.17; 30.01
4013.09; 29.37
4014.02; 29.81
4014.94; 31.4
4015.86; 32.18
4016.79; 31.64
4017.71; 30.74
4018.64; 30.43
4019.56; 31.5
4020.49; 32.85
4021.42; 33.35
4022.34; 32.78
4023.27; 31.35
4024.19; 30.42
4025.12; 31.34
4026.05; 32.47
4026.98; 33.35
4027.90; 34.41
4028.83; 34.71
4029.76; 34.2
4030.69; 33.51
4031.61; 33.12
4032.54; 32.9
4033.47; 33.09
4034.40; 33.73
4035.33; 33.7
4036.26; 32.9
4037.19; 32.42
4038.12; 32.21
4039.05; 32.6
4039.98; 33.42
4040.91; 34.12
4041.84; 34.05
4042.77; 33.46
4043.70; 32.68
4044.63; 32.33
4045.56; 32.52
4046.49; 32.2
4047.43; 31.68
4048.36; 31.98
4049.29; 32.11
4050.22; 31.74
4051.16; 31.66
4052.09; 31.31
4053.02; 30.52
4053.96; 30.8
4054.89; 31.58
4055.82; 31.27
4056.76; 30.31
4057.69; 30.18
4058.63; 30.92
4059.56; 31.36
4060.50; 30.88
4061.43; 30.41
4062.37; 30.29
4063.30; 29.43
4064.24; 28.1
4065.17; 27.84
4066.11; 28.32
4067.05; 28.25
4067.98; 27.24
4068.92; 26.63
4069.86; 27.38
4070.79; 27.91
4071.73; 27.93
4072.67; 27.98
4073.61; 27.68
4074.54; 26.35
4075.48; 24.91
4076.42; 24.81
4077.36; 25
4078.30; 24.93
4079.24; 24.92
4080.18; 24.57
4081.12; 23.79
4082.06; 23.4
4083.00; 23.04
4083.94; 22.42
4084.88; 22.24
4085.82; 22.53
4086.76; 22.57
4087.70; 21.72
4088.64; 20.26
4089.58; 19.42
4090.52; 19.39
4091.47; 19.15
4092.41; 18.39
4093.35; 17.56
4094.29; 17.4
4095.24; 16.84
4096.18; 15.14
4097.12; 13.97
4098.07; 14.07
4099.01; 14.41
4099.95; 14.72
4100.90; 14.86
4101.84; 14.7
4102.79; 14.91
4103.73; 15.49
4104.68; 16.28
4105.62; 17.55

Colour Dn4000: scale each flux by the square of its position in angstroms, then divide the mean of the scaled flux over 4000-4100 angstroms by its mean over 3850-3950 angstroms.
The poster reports 1.07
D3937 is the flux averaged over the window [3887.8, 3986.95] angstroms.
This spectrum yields 26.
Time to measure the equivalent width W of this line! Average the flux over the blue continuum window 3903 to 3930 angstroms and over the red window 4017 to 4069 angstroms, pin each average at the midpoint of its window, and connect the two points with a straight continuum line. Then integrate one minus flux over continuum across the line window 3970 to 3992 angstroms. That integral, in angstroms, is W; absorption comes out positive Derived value 6.2 angstroms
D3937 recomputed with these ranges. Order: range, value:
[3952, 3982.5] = 20.9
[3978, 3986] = 22.4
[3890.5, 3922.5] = 27.3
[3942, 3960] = 25.5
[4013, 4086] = 30.1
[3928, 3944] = 31.8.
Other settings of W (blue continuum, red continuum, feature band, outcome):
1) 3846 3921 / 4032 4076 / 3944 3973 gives 6.4 angstroms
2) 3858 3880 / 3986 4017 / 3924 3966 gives 1.8 angstroms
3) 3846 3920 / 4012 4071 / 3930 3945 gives -1.4 angstroms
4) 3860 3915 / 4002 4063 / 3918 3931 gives -1.8 angstroms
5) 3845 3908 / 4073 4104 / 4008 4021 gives -4.6 angstroms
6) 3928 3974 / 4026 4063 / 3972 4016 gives 3.9 angstroms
